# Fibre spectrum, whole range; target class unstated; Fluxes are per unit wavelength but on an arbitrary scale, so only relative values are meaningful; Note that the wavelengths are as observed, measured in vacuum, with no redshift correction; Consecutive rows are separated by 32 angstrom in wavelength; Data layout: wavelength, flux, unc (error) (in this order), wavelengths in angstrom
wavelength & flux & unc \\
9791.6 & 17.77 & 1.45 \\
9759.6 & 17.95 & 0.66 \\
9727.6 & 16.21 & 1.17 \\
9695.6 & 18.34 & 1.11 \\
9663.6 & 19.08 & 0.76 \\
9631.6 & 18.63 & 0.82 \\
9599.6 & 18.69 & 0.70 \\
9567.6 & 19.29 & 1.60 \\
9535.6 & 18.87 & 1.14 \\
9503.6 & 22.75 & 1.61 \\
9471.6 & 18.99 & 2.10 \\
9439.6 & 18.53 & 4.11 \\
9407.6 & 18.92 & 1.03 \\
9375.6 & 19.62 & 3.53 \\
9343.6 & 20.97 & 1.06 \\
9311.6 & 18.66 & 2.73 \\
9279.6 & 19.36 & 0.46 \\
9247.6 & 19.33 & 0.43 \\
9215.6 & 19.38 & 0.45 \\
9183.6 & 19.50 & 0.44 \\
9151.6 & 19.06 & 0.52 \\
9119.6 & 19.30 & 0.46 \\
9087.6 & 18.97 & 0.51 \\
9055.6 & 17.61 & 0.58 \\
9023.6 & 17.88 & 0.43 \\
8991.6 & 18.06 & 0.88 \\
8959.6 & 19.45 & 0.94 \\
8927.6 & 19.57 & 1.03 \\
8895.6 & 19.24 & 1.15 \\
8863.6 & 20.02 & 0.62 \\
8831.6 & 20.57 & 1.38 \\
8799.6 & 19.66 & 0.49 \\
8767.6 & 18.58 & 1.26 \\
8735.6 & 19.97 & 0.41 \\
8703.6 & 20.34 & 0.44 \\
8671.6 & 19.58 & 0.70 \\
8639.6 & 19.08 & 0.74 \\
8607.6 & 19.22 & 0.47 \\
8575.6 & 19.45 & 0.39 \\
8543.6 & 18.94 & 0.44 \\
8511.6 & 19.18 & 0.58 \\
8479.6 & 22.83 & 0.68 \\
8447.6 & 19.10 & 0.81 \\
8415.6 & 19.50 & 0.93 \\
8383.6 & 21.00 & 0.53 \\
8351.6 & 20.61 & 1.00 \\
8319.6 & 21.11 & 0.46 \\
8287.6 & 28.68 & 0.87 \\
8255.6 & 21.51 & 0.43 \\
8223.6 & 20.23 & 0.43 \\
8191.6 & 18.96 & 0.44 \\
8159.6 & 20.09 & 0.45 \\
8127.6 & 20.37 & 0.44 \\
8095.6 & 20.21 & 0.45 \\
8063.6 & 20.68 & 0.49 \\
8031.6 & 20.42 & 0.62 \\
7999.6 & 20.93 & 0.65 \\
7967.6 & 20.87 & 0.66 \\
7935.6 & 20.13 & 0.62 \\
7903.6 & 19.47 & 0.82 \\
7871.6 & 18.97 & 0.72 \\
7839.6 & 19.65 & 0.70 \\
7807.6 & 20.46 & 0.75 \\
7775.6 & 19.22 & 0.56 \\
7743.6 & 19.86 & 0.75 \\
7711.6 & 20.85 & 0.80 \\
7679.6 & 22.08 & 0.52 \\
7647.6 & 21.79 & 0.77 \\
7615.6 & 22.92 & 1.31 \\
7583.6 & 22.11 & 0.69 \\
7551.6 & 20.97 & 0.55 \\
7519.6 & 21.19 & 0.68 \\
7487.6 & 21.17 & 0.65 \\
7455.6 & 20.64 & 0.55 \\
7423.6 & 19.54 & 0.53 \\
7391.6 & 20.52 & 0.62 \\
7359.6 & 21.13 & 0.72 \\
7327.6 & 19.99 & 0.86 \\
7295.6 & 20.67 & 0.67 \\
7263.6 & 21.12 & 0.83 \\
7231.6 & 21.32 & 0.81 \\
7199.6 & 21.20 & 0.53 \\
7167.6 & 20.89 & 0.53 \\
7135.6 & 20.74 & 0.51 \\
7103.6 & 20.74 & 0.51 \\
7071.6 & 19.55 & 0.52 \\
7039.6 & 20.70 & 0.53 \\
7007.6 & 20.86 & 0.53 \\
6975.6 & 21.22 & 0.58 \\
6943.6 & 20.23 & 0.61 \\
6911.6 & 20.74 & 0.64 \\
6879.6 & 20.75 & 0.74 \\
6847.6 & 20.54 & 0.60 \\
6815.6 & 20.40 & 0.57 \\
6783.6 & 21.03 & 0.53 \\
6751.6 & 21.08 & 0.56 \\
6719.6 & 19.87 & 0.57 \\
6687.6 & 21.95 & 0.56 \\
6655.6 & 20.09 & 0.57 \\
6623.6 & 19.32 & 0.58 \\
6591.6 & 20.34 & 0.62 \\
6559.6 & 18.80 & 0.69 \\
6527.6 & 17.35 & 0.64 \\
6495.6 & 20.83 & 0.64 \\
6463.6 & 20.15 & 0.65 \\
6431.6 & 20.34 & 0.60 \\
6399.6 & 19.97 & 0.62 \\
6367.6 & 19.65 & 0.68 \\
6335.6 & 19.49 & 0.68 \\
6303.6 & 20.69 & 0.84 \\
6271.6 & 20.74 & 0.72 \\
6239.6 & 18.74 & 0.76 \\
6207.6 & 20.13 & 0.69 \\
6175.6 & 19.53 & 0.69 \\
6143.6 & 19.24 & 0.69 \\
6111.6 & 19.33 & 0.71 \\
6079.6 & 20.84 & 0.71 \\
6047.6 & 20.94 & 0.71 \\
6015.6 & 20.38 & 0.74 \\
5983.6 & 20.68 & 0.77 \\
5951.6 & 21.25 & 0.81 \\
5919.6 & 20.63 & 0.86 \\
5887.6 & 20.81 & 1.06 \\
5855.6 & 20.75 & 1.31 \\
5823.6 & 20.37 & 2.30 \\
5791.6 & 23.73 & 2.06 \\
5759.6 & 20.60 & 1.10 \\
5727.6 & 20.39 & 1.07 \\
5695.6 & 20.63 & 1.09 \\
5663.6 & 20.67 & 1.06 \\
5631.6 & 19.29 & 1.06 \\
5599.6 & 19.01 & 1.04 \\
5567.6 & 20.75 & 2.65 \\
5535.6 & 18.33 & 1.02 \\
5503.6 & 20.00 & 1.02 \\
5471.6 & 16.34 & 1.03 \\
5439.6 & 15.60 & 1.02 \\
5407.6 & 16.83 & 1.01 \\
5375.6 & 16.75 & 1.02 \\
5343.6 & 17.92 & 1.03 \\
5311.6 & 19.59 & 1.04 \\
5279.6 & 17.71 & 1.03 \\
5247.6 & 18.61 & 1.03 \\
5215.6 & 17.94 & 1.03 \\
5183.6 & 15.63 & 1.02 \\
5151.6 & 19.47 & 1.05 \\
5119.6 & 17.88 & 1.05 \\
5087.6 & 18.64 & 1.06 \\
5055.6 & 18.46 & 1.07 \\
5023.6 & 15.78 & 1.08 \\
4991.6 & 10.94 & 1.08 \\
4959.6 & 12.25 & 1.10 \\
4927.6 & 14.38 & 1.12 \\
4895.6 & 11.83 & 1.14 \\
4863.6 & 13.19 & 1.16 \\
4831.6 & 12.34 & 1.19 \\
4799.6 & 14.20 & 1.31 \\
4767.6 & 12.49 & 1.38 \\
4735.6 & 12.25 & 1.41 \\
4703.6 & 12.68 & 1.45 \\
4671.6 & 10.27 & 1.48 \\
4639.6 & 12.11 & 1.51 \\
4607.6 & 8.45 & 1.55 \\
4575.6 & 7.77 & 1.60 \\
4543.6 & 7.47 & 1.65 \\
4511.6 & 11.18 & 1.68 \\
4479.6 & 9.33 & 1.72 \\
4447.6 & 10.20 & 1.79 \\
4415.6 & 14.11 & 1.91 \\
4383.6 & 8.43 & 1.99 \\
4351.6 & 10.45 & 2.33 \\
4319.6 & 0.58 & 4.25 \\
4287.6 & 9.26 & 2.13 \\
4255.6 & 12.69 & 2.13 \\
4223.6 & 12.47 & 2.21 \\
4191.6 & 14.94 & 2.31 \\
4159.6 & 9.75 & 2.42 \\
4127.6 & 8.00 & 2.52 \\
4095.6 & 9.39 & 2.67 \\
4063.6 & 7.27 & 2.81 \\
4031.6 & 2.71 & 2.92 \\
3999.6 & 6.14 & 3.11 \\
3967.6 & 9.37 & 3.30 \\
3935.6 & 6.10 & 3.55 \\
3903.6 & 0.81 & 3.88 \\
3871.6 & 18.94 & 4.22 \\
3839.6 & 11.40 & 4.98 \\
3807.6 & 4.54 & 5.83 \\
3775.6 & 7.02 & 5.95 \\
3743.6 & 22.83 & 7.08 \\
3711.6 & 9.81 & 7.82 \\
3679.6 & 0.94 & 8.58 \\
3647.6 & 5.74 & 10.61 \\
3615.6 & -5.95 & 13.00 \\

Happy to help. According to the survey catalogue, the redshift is 0.26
